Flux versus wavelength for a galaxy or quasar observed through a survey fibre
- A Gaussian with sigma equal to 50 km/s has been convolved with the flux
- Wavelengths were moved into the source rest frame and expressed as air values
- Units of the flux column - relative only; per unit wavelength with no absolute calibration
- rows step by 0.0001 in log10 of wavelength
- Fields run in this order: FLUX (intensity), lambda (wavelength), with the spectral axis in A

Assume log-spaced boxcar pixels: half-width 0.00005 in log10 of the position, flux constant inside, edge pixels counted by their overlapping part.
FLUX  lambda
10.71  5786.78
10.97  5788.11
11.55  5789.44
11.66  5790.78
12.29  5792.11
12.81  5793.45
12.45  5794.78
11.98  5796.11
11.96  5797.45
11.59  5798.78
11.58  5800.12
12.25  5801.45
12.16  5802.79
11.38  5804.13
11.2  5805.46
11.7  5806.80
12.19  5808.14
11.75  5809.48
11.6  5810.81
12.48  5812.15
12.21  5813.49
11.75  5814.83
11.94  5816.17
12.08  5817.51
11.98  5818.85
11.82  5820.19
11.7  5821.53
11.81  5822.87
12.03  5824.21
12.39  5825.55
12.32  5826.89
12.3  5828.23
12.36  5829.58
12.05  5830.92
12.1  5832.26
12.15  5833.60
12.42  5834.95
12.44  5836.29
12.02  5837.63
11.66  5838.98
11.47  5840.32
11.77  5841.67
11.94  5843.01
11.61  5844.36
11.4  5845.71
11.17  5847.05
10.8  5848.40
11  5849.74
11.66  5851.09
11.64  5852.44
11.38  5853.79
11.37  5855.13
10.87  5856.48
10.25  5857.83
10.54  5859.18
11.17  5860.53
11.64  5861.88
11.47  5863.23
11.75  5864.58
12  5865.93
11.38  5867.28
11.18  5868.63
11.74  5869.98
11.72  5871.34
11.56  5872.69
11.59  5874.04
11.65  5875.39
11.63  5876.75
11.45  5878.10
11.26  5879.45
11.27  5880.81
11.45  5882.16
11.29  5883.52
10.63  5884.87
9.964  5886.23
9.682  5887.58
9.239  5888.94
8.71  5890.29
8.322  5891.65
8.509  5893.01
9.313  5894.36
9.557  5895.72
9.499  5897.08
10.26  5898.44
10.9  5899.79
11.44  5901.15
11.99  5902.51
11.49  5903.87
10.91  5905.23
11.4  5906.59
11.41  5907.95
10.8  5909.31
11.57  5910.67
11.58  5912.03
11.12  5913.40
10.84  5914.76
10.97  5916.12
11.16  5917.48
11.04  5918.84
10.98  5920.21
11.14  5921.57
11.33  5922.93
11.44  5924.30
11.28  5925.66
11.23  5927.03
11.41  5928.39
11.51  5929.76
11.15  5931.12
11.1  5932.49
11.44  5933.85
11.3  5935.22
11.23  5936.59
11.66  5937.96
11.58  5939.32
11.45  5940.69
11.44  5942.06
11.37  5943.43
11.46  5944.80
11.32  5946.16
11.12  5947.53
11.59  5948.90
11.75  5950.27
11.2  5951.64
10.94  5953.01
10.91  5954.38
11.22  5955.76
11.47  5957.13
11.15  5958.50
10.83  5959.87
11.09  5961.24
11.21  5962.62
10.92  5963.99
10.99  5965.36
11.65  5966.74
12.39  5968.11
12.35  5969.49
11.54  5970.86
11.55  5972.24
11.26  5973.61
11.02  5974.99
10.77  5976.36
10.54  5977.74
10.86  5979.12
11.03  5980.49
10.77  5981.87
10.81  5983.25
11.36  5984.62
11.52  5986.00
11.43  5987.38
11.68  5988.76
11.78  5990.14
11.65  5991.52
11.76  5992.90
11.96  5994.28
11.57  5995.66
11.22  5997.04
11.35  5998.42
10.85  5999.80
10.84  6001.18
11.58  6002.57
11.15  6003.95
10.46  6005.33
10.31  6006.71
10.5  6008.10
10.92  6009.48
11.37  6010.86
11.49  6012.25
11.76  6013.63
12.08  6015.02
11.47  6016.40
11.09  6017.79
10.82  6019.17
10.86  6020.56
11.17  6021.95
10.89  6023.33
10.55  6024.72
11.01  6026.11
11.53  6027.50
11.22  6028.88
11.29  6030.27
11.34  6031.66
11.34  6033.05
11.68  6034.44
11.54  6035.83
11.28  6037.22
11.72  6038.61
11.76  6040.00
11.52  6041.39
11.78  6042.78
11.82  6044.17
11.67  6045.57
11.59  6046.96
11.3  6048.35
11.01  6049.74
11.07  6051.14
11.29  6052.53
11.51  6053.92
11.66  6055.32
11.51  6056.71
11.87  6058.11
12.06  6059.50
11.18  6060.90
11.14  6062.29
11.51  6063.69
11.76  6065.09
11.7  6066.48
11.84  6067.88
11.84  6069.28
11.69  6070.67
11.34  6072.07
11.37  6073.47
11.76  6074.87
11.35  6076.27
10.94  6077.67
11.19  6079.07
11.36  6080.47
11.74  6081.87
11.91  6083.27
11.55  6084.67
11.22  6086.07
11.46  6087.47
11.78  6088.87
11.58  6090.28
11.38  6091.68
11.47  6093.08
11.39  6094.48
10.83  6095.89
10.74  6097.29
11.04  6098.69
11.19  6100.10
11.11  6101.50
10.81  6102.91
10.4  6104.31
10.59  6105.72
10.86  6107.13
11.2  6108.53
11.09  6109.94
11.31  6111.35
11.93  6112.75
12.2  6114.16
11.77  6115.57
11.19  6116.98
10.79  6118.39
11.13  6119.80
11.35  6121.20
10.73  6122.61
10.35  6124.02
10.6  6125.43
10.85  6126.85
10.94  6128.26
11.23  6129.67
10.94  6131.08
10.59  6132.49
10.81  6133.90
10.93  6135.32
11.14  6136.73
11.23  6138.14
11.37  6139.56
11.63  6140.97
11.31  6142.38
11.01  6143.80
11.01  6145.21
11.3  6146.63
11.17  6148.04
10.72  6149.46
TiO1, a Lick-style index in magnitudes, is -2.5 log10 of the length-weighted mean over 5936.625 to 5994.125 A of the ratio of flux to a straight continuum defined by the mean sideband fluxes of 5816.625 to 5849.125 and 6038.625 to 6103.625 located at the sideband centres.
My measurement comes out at 0.03 mag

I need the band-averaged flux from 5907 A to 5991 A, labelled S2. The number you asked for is 11.3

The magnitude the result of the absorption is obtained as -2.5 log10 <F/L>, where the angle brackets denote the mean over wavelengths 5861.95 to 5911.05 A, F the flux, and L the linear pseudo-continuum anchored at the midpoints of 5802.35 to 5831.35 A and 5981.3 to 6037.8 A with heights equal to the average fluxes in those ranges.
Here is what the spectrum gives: 0.08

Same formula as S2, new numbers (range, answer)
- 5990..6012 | 11.2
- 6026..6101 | 11.5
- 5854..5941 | 11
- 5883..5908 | 10.2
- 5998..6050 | 11.3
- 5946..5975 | 11.3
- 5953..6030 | 11.2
